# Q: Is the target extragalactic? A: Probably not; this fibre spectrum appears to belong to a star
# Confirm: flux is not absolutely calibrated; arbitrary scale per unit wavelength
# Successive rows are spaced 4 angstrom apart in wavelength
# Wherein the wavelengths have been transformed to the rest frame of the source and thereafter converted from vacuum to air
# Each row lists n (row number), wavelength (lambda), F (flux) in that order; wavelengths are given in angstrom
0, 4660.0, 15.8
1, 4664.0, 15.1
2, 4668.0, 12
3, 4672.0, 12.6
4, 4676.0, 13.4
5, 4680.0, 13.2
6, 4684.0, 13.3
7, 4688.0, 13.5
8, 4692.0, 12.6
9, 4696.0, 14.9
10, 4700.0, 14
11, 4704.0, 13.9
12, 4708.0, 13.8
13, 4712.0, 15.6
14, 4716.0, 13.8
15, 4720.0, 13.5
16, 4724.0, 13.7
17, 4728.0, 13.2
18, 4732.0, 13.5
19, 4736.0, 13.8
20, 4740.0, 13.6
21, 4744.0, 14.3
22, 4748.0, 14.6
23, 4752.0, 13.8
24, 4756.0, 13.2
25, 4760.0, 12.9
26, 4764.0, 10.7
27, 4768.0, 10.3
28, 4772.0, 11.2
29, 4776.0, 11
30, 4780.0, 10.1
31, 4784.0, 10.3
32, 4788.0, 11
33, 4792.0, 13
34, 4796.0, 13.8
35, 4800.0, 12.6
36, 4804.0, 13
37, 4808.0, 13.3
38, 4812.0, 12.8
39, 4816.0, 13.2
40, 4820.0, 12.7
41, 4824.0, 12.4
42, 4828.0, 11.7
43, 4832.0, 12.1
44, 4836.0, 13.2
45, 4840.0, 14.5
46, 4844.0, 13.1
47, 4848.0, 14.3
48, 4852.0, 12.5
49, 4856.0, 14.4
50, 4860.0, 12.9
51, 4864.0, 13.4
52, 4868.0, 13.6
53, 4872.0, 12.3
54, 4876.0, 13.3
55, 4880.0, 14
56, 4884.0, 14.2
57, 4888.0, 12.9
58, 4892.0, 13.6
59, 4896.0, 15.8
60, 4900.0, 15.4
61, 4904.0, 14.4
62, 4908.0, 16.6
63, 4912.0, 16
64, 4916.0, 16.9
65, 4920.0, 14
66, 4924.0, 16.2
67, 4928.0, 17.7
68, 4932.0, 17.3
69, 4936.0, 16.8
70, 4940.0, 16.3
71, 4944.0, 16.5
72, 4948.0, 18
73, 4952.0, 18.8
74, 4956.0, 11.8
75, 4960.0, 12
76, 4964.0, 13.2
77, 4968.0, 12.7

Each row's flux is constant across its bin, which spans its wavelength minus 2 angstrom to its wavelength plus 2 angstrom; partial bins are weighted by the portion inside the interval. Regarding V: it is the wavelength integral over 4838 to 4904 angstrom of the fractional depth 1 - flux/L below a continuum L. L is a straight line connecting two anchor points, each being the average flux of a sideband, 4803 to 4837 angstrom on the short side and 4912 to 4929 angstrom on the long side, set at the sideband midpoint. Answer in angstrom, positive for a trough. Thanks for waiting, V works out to 2.8 angstrom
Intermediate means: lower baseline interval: 12.7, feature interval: 13.8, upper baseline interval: 16.1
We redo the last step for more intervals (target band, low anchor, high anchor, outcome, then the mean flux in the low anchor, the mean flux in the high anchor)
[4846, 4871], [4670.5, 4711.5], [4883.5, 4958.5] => 2.8 angstrom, 13.6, 15.8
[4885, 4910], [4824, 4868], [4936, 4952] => 0.9 angstrom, 13.2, 17.1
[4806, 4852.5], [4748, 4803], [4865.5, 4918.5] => 0.5 angstrom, 12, 14.5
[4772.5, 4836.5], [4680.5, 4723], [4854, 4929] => 9.1 angstrom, 13.9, 14.6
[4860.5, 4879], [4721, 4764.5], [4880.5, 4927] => 2.0 angstrom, 13.5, 15.1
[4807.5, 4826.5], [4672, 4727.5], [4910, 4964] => 2.6 angstrom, 13.7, 15.9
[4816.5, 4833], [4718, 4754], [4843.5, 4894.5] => 1.5 angstrom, 13.8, 13.5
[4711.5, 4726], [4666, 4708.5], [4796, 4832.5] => -0.9 angstrom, 13.4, 12.7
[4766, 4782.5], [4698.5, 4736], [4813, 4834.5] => 3.1 angstrom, 13.9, 12.5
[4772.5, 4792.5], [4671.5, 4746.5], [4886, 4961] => 4.8 angstrom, 13.7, 15.7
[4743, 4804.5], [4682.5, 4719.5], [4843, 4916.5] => 8.0 angstrom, 13.9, 14.1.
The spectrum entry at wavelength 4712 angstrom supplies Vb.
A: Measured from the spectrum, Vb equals 15.6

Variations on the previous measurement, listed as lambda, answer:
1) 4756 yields 13.2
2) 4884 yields 14.2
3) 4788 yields 11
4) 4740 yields 13.6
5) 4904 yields 14.4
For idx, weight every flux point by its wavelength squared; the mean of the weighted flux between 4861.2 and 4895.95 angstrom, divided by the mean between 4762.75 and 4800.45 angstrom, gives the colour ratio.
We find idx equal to 1.24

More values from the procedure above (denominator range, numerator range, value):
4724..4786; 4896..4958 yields 1.39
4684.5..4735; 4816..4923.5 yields 1.07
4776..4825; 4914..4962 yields 1.38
